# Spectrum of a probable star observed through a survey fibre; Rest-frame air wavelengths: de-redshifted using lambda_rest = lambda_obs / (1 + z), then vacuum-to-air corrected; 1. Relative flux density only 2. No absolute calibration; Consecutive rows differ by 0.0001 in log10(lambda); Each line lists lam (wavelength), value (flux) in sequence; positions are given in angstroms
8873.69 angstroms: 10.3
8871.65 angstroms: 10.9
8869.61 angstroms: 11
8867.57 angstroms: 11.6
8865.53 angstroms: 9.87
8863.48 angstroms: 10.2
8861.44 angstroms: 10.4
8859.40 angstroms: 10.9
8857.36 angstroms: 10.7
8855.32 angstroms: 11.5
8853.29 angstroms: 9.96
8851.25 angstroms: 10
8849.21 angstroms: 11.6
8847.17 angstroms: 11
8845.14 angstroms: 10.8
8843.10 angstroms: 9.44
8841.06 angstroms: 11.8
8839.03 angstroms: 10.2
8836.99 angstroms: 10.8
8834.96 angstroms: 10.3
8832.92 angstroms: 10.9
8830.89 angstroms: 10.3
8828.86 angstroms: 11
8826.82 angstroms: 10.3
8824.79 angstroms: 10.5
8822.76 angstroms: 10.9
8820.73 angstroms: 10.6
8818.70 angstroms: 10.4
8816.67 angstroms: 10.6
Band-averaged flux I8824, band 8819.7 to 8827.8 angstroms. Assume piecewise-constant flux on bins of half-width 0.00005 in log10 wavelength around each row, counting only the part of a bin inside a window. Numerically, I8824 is 10.6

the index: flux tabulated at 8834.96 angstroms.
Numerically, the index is 10.3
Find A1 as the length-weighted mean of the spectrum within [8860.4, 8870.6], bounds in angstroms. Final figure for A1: 10.6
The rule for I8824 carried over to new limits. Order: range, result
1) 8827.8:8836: 10.6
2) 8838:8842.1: 11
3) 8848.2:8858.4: 10.8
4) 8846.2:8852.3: 10.8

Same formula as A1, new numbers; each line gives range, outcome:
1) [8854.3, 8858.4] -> 11.1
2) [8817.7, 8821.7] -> 10.5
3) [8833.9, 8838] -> 10.5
